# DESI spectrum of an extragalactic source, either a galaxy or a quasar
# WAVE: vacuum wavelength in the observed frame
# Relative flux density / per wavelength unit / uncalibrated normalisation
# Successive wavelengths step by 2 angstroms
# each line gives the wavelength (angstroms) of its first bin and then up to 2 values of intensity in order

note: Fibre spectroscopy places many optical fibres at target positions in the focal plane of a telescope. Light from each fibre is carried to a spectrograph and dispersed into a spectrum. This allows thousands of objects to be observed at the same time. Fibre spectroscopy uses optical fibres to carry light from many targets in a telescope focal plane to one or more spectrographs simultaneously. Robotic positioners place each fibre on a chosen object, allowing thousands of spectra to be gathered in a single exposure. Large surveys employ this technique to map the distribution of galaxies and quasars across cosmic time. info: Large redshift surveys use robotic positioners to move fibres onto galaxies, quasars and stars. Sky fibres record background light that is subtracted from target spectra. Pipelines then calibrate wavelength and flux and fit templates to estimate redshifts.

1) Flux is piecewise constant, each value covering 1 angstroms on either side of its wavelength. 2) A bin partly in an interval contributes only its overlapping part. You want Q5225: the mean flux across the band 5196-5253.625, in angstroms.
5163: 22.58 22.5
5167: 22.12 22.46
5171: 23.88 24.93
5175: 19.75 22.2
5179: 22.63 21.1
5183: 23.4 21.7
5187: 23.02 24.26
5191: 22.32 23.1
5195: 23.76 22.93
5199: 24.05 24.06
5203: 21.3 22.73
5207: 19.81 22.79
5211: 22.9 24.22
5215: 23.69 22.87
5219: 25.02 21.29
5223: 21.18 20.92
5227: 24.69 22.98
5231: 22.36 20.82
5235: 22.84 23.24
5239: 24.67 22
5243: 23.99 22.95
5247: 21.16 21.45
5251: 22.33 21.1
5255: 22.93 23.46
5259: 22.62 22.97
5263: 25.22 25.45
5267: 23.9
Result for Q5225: 22.6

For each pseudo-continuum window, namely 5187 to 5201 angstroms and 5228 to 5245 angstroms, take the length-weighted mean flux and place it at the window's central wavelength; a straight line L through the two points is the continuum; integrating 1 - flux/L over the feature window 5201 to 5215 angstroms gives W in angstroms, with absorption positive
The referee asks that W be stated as 0.43 angstroms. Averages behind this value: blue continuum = 23.4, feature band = 22.5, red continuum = 22.9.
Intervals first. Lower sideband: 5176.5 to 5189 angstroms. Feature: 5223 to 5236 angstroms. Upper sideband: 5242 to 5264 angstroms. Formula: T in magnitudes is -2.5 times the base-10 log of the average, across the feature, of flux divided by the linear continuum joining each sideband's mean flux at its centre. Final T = 0.02 mag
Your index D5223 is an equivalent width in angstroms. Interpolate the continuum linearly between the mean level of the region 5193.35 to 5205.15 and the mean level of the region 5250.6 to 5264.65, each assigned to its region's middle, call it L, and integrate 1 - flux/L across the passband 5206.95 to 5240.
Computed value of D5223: 0.5 angstroms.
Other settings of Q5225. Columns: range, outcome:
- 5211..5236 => 22.7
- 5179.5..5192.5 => 22.7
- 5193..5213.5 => 22.8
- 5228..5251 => 22.6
